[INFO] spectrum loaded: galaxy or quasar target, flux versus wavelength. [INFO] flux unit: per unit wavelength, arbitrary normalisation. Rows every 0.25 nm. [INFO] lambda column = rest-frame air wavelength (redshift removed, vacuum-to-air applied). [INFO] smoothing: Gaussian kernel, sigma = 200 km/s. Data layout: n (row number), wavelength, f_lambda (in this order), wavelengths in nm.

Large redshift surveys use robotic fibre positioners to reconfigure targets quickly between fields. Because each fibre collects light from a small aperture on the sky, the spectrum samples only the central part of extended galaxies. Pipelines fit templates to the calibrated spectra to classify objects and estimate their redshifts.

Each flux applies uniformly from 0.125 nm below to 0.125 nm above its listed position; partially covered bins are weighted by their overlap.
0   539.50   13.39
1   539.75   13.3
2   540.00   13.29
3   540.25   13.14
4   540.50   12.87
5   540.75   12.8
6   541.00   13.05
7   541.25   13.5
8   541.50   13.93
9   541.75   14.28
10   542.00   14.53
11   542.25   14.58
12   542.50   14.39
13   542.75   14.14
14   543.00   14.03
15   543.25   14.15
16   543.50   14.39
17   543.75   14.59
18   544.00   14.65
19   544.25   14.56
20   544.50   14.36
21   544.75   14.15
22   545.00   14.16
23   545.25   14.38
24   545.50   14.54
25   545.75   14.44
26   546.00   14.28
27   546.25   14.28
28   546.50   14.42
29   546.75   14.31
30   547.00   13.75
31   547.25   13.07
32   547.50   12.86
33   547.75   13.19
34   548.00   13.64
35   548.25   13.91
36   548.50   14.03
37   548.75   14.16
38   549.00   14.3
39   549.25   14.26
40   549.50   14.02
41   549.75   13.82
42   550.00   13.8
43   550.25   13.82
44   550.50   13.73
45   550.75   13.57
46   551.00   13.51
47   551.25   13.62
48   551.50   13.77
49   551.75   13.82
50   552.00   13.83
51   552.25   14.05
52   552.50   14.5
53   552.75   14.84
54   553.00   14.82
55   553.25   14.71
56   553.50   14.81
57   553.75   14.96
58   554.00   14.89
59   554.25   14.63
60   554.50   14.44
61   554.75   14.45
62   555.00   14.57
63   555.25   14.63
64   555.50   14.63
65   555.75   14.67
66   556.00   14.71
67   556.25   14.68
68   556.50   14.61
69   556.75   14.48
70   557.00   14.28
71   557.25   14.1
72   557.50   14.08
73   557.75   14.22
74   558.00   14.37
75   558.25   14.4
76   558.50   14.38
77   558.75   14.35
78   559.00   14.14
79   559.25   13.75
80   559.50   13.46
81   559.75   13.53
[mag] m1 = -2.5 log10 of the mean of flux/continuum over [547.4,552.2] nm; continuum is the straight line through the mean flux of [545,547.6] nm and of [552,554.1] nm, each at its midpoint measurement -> 0.04 mag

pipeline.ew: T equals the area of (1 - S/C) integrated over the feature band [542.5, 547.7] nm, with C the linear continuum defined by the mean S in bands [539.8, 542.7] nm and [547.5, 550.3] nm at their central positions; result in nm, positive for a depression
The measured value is -0.15 nm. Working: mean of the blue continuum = 13.7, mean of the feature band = 14.2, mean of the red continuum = 13.9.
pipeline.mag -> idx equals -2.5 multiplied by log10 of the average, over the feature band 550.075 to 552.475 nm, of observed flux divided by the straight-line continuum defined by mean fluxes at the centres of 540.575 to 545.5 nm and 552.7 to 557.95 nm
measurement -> 0.05 mag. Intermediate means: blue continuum 14.1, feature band 13.8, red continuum 14.6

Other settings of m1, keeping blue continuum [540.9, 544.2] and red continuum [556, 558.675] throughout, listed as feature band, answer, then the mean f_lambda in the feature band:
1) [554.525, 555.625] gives -0.02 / 14.6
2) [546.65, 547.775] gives 0.06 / 13.4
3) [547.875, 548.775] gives 0.03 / 13.9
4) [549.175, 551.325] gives 0.04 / 13.8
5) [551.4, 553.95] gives -0.01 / 14.4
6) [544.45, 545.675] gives -0.01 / 14.3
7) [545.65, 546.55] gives -0.01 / 14.3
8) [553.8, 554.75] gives -0.02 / 14.7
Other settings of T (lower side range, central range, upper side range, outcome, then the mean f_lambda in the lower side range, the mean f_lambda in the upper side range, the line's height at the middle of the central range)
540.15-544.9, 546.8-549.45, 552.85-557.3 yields 0.101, 14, 14.6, 14.3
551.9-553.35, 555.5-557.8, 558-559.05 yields -0.011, 14.5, 14.3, 14.4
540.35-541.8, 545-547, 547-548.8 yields -0.124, 13.4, 13.5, 13.5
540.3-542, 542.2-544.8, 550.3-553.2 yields -0.147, 13.5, 14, 13.6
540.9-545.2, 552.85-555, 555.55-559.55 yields -0.063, 14.2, 14.3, 14.3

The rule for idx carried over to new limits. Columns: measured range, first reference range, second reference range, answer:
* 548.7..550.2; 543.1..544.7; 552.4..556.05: 0.04 mag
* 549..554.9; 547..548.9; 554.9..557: -0.01 mag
